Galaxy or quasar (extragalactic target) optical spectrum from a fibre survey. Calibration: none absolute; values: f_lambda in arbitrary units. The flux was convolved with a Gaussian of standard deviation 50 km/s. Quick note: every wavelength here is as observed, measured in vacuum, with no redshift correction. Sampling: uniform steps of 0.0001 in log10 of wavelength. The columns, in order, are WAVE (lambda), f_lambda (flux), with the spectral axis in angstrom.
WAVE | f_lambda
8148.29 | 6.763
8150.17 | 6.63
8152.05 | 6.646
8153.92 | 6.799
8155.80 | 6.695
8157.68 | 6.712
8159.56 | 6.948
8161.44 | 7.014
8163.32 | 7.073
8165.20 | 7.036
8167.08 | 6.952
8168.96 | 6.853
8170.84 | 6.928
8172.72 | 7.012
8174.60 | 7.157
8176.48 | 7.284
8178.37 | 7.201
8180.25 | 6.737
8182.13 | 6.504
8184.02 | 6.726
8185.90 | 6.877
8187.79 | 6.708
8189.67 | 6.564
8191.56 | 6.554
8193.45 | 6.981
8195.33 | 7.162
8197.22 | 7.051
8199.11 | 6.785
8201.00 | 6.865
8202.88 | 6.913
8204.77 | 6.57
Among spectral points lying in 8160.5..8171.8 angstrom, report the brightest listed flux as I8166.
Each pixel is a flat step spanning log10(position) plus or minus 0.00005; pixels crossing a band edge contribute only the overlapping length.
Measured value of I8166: 7.073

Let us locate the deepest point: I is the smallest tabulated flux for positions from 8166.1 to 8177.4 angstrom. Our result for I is 6.853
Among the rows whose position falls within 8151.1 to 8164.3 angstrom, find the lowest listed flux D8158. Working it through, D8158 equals 6.646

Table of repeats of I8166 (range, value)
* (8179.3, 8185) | 6.737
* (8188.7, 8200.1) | 7.162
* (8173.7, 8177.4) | 7.284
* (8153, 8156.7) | 6.799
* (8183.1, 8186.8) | 6.877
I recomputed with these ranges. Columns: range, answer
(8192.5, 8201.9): 6.785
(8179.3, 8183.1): 6.504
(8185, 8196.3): 6.554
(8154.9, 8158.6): 6.695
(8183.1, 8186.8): 6.726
